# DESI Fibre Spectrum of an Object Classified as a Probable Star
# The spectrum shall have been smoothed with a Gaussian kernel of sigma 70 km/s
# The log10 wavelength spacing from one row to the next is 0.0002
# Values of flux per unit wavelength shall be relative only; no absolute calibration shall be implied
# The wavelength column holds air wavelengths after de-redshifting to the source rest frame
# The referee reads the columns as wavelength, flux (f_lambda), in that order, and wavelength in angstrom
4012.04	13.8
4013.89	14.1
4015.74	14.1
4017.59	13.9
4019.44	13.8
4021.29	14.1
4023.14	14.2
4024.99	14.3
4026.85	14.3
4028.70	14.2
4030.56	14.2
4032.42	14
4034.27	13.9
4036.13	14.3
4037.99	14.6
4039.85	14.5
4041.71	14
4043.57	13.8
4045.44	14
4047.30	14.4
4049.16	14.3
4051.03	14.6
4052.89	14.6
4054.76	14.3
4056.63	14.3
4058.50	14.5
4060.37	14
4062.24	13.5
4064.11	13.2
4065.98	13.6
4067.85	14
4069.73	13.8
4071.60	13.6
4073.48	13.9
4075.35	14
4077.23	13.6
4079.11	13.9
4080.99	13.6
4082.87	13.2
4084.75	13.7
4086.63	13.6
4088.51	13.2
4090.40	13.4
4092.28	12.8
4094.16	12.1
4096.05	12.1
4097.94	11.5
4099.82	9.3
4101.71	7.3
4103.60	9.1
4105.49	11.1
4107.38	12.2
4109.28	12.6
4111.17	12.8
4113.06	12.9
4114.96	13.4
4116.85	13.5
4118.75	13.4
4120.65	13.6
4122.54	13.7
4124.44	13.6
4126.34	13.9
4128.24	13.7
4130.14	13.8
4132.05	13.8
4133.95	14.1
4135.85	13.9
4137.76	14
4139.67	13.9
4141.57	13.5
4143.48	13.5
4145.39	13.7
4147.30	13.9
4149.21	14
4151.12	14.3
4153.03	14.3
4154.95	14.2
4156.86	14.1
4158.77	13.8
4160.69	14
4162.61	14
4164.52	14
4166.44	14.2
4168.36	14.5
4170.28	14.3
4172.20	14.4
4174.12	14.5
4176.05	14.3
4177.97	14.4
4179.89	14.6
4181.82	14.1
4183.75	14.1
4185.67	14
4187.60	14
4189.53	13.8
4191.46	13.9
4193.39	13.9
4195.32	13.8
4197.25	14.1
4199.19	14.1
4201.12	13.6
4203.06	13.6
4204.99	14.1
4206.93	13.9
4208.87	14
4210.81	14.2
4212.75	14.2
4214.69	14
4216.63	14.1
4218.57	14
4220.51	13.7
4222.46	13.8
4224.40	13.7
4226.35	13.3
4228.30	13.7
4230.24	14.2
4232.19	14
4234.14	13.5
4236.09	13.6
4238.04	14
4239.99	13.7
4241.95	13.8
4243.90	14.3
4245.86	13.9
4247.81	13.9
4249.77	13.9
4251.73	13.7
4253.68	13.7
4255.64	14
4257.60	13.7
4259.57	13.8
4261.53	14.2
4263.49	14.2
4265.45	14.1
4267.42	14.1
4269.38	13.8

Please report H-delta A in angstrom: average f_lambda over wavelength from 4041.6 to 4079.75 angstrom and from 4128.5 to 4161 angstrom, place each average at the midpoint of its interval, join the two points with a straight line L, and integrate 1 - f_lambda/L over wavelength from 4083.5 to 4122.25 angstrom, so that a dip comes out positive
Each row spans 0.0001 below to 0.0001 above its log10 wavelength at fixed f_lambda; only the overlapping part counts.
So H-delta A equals 4.8 angstrom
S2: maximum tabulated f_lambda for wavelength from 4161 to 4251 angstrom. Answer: 14.6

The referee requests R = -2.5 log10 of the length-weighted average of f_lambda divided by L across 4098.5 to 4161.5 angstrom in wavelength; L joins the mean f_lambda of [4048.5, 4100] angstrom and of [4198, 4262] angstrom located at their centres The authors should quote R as 0.042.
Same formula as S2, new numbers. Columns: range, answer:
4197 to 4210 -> 14.1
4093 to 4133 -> 13.9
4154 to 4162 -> 14.2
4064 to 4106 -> 14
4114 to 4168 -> 14.3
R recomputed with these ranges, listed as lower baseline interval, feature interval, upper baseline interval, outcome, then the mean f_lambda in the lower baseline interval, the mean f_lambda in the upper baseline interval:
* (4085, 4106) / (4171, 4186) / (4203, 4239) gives -0.099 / 11.5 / 13.9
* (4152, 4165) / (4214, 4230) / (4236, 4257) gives 0.009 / 14.1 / 13.9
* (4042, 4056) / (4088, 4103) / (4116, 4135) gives 0.222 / 14.3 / 13.7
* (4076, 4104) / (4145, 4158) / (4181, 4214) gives -0.069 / 12.2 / 14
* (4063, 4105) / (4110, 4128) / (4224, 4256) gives -0.043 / 12.6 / 13.8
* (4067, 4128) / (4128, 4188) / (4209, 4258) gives -0.064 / 12.8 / 13.9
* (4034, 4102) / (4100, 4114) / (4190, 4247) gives 0.225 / 13.5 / 13.9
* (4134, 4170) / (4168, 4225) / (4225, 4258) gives -0.011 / 14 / 13.8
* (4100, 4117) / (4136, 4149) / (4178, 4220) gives -0.112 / 11.5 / 14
